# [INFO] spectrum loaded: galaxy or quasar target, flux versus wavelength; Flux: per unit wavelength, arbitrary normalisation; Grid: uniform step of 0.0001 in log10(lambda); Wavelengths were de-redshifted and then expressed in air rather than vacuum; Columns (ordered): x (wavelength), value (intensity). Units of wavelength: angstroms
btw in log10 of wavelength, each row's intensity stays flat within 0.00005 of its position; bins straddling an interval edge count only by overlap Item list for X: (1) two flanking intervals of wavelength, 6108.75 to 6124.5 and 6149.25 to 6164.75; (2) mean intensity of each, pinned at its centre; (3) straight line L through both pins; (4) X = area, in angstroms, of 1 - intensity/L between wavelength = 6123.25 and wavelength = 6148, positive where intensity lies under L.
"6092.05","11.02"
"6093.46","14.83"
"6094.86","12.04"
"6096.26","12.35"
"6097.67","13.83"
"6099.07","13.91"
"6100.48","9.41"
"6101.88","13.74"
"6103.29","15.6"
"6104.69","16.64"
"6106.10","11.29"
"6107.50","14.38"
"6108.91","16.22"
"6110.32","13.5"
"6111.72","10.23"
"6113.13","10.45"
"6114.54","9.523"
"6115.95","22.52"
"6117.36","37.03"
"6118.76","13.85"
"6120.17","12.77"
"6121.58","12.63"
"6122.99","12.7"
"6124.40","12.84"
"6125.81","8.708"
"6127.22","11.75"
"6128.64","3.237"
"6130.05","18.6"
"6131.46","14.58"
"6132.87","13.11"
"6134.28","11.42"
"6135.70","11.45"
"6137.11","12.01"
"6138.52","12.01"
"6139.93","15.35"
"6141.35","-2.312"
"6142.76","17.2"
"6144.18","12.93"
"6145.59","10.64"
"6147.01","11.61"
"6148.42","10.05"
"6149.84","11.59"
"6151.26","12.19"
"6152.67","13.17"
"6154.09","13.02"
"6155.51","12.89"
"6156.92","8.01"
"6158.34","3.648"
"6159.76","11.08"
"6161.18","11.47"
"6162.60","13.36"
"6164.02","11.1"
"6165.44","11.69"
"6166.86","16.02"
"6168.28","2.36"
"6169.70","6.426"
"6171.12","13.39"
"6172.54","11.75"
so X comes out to 3.4 angstroms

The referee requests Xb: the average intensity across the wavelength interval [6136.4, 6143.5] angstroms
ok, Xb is 10.9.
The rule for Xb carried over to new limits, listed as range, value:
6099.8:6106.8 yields 13.4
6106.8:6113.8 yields 13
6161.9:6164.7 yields 12.2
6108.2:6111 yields 14.8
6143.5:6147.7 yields 11.7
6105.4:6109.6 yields 14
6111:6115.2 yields 10.1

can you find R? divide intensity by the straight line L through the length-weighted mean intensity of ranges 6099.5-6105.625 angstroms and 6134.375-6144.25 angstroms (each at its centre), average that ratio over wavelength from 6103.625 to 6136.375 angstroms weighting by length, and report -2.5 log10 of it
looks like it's -0.11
